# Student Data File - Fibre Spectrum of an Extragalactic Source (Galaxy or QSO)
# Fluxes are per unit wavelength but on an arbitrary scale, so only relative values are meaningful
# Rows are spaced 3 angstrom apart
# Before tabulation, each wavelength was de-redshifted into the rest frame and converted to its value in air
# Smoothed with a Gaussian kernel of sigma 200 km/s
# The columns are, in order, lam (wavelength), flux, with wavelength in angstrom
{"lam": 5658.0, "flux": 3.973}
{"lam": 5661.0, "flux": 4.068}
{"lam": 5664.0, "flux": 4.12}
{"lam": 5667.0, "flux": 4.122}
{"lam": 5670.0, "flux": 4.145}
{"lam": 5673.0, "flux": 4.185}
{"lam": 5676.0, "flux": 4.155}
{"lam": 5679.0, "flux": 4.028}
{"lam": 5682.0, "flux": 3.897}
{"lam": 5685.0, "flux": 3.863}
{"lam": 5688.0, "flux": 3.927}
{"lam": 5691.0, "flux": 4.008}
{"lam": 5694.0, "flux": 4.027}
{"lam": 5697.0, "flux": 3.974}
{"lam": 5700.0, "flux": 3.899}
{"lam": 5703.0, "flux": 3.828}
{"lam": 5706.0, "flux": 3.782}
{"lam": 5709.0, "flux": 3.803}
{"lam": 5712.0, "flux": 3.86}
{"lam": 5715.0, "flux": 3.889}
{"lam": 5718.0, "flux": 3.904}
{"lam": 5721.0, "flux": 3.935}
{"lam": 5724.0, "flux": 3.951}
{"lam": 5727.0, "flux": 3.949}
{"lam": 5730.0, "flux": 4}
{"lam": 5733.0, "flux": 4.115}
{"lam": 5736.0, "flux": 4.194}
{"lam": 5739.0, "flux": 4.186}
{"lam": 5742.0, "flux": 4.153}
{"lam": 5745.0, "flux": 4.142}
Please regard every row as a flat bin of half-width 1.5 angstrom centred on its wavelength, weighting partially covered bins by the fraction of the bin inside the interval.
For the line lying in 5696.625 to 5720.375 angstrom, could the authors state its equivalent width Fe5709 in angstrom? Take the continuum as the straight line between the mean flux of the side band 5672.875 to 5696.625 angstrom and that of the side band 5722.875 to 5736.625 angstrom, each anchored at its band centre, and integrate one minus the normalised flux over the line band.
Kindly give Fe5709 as 0.9 angstrom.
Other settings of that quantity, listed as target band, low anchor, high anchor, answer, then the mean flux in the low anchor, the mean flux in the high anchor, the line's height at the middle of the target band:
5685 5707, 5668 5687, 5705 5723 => 0.19 angstrom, 4.04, 3.87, 3.95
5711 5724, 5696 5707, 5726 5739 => 0.25 angstrom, 3.87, 4.08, 3.98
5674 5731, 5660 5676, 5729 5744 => 2.78 angstrom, 4.13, 4.13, 4.13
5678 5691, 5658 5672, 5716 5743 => 0.47 angstrom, 4.1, 4.04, 4.08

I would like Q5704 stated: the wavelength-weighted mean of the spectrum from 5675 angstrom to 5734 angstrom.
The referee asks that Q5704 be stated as 3.94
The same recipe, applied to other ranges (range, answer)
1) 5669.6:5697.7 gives 4.02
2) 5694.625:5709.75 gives 3.87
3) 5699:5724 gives 3.87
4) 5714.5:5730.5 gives 3.94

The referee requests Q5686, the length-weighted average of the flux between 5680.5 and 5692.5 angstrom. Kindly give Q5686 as 3.92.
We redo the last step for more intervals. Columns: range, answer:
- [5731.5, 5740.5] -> 4.17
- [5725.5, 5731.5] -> 3.97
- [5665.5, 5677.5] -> 4.15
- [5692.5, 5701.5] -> 3.97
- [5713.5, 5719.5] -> 3.9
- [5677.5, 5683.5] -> 3.96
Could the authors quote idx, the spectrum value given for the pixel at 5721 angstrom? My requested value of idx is 3.935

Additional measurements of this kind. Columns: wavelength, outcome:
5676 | 4.155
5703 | 3.828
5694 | 4.027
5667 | 4.122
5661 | 4.068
